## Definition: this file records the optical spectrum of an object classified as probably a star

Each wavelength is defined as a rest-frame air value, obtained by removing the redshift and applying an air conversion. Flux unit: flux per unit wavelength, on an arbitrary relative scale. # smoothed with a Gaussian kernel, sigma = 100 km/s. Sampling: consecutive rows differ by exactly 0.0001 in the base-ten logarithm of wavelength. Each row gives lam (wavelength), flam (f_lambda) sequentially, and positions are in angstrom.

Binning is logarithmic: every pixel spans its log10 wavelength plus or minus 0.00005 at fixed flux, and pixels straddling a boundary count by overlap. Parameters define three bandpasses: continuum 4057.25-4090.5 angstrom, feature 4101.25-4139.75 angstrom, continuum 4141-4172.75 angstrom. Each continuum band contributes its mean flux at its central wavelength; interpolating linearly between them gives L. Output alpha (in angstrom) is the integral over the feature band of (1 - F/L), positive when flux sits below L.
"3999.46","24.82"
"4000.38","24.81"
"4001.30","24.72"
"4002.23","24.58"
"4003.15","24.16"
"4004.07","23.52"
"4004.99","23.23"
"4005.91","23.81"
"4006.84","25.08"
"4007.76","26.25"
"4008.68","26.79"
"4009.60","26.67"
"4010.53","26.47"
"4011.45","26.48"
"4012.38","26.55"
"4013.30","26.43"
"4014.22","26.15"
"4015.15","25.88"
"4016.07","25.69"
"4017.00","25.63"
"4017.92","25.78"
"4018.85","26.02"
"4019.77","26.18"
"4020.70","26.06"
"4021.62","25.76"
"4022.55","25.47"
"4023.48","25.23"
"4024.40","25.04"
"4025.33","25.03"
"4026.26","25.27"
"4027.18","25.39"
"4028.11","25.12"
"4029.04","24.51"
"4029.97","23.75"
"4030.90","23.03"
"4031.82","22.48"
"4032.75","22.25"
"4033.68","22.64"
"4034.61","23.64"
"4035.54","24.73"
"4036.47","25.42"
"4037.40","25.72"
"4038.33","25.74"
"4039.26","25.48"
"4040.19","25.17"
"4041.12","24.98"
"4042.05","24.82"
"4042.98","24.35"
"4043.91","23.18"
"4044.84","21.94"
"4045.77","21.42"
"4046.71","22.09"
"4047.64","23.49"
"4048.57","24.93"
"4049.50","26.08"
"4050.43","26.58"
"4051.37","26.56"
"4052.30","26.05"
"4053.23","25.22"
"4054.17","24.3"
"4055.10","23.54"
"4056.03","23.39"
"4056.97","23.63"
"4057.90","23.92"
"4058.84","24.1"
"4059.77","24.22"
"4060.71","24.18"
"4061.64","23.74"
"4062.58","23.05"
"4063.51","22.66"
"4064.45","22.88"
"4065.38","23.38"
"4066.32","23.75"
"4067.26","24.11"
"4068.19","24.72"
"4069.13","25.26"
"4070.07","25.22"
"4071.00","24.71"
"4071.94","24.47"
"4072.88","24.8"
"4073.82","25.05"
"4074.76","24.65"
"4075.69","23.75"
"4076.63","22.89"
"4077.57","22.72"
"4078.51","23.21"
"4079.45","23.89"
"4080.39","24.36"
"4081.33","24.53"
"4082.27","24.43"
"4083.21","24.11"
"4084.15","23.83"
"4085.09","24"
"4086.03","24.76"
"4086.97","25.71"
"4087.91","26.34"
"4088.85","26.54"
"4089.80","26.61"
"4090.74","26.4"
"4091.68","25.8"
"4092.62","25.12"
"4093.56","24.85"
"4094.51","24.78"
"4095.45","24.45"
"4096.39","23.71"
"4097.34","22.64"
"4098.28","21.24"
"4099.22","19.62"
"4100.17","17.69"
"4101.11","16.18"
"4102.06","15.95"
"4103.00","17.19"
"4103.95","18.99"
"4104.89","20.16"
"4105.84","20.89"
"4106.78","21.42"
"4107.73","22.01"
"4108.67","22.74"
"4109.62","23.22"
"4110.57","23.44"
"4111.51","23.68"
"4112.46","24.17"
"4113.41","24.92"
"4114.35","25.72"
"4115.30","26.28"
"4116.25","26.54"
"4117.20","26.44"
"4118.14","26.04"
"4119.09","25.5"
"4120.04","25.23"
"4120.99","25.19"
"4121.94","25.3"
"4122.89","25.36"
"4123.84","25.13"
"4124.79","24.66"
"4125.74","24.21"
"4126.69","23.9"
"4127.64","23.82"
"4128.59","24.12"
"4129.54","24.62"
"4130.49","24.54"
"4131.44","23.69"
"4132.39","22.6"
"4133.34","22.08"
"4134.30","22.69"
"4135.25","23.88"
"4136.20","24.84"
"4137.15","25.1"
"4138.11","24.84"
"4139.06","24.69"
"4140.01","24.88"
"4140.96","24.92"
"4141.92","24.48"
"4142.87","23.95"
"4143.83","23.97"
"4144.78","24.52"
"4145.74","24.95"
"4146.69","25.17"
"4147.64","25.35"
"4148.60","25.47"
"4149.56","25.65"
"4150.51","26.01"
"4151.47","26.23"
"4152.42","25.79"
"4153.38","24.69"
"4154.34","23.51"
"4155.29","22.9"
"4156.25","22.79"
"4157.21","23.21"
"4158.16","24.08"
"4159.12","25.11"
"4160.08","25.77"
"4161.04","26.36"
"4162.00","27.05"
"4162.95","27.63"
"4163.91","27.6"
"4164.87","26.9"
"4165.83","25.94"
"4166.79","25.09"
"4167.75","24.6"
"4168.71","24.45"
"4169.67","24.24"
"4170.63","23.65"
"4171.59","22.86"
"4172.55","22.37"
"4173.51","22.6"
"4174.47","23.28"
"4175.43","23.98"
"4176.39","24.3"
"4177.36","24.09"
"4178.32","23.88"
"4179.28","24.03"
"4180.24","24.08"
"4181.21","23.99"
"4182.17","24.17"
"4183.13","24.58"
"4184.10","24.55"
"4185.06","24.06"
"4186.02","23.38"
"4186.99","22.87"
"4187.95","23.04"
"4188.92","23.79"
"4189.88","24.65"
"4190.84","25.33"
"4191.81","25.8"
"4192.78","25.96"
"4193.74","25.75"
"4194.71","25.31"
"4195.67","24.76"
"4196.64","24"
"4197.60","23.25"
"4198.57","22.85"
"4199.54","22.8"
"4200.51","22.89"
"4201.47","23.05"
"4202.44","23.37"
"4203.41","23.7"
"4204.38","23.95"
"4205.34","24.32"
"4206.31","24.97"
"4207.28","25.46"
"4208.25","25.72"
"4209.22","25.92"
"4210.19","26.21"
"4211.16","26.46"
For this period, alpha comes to 1.7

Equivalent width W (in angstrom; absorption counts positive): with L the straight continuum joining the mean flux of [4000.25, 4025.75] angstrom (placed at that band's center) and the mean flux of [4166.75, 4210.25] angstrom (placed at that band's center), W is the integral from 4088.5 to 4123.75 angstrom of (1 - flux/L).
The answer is 2.1 angstrom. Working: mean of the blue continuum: 25.5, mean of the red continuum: 24.1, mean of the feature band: 23.3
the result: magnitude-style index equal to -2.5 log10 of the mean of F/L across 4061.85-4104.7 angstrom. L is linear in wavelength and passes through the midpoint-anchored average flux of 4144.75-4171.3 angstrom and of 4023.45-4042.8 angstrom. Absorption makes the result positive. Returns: 0.06 mag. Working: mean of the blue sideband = 24.5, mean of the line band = 23.4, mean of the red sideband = 25.2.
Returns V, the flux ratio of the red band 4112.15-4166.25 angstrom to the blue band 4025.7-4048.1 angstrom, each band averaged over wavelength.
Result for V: 1.04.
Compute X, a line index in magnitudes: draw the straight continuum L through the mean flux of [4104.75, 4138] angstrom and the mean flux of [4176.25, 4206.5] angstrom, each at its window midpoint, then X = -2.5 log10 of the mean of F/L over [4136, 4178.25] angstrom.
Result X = -0.03 mag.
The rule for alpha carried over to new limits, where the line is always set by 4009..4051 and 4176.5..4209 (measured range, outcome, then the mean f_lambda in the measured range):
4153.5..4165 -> -0.4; 25.2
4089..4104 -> 1.5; 22.1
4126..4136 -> 0.3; 23.6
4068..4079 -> 0.2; 24.3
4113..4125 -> -0.5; 25.6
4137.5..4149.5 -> -0.2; 24.8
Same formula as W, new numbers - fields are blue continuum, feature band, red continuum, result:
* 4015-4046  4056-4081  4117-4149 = 0.7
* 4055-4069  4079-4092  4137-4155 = -0.6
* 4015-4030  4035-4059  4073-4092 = 0.6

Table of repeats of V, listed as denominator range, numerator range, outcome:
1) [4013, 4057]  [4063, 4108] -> 0.94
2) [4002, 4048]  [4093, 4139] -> 0.94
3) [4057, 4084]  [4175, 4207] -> 1.00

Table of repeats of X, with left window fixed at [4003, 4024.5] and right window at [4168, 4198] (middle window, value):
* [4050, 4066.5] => 0.05 mag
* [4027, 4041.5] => 0.05 mag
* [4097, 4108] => 0.27 mag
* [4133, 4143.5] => 0.01 mag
